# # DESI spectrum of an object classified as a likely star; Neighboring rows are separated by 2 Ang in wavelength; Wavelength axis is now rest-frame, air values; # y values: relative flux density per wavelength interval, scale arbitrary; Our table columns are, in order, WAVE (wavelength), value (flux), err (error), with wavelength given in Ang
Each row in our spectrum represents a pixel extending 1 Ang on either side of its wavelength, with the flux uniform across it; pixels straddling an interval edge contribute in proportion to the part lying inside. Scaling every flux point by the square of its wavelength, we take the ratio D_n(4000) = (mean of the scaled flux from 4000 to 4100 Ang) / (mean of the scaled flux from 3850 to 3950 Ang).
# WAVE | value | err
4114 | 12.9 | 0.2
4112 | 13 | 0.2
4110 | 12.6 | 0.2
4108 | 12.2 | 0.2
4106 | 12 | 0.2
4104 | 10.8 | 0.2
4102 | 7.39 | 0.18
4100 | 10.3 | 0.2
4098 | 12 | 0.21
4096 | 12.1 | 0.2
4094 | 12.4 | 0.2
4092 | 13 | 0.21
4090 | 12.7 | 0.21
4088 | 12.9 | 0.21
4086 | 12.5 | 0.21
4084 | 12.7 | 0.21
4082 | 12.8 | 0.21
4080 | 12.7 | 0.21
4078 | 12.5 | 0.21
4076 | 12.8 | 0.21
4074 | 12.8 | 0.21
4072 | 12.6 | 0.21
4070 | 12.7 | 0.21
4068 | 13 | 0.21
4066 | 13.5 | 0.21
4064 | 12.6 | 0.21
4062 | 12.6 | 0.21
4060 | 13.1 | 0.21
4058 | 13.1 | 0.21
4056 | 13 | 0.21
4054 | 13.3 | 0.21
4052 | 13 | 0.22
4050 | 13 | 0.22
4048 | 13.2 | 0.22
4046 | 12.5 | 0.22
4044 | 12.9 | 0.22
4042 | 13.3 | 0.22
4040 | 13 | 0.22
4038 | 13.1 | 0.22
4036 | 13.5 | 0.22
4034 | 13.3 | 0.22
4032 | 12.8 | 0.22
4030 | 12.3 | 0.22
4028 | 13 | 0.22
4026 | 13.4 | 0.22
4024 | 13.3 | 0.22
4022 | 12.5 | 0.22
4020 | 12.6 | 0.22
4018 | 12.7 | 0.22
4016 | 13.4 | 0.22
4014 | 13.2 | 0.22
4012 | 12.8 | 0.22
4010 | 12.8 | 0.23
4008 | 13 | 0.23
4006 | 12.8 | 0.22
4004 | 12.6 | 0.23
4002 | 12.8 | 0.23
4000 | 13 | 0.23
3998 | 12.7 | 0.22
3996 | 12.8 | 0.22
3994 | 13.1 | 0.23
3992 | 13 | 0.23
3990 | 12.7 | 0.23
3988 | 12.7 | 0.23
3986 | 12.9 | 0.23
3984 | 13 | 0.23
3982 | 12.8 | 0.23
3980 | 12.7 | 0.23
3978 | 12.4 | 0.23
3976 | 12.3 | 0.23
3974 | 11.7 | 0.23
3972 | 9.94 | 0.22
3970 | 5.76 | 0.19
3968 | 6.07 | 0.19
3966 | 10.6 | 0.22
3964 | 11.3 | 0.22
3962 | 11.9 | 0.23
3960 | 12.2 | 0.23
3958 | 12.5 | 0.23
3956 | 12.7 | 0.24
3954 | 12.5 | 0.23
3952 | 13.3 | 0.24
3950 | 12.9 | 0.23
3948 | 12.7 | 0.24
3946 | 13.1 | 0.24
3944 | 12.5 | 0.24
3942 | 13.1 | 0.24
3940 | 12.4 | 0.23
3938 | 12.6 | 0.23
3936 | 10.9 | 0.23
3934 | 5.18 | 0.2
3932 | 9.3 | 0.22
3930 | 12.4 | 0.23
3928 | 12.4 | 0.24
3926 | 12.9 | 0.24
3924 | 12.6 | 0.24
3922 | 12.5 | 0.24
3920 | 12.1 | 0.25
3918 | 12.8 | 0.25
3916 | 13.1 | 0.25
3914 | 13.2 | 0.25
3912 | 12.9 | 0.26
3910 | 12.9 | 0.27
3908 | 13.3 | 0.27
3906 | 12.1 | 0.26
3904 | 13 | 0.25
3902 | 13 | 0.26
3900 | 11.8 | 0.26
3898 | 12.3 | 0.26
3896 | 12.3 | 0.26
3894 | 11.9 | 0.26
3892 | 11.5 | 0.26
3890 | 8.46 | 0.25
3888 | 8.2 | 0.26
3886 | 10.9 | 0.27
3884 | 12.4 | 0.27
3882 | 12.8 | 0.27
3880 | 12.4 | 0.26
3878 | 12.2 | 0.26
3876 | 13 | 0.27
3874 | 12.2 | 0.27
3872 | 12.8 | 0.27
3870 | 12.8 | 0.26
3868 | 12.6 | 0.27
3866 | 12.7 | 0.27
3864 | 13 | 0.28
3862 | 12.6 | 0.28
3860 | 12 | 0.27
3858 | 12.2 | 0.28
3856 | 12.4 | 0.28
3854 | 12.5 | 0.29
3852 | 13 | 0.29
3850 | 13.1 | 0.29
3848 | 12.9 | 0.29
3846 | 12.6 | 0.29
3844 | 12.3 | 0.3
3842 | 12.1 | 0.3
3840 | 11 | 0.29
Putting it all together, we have 1.14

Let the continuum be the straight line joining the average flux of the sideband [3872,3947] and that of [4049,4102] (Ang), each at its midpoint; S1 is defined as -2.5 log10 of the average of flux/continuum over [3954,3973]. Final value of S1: 0.17 mag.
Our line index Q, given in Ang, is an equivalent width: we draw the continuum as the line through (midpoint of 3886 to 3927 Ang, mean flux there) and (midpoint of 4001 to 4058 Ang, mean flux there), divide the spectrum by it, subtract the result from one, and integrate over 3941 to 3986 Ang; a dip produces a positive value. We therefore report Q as 2.7 Ang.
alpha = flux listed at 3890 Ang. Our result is 8.46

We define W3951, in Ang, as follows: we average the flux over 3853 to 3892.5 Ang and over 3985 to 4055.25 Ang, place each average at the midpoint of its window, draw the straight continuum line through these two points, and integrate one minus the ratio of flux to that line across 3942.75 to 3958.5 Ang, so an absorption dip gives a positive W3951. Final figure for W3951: -0.4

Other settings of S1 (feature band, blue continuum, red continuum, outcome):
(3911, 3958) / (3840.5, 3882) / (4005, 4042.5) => 0.05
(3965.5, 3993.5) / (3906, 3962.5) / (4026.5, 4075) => 0.11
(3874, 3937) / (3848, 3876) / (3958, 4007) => 0.05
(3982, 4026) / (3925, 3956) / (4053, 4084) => -0.04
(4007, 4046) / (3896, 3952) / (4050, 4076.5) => -0.02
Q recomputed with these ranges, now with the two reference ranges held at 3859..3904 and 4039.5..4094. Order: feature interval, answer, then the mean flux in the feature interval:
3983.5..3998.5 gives -0.4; 12.9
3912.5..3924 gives -0.5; 12.7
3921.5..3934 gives 0.8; 11.5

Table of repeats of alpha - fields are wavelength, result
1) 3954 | 12.5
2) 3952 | 13.3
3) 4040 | 13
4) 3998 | 12.7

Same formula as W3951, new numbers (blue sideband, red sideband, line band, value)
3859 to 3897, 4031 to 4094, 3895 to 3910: -0.62 Ang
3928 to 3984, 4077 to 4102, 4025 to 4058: -3.11 Ang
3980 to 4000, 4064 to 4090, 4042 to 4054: -0.17 Ang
